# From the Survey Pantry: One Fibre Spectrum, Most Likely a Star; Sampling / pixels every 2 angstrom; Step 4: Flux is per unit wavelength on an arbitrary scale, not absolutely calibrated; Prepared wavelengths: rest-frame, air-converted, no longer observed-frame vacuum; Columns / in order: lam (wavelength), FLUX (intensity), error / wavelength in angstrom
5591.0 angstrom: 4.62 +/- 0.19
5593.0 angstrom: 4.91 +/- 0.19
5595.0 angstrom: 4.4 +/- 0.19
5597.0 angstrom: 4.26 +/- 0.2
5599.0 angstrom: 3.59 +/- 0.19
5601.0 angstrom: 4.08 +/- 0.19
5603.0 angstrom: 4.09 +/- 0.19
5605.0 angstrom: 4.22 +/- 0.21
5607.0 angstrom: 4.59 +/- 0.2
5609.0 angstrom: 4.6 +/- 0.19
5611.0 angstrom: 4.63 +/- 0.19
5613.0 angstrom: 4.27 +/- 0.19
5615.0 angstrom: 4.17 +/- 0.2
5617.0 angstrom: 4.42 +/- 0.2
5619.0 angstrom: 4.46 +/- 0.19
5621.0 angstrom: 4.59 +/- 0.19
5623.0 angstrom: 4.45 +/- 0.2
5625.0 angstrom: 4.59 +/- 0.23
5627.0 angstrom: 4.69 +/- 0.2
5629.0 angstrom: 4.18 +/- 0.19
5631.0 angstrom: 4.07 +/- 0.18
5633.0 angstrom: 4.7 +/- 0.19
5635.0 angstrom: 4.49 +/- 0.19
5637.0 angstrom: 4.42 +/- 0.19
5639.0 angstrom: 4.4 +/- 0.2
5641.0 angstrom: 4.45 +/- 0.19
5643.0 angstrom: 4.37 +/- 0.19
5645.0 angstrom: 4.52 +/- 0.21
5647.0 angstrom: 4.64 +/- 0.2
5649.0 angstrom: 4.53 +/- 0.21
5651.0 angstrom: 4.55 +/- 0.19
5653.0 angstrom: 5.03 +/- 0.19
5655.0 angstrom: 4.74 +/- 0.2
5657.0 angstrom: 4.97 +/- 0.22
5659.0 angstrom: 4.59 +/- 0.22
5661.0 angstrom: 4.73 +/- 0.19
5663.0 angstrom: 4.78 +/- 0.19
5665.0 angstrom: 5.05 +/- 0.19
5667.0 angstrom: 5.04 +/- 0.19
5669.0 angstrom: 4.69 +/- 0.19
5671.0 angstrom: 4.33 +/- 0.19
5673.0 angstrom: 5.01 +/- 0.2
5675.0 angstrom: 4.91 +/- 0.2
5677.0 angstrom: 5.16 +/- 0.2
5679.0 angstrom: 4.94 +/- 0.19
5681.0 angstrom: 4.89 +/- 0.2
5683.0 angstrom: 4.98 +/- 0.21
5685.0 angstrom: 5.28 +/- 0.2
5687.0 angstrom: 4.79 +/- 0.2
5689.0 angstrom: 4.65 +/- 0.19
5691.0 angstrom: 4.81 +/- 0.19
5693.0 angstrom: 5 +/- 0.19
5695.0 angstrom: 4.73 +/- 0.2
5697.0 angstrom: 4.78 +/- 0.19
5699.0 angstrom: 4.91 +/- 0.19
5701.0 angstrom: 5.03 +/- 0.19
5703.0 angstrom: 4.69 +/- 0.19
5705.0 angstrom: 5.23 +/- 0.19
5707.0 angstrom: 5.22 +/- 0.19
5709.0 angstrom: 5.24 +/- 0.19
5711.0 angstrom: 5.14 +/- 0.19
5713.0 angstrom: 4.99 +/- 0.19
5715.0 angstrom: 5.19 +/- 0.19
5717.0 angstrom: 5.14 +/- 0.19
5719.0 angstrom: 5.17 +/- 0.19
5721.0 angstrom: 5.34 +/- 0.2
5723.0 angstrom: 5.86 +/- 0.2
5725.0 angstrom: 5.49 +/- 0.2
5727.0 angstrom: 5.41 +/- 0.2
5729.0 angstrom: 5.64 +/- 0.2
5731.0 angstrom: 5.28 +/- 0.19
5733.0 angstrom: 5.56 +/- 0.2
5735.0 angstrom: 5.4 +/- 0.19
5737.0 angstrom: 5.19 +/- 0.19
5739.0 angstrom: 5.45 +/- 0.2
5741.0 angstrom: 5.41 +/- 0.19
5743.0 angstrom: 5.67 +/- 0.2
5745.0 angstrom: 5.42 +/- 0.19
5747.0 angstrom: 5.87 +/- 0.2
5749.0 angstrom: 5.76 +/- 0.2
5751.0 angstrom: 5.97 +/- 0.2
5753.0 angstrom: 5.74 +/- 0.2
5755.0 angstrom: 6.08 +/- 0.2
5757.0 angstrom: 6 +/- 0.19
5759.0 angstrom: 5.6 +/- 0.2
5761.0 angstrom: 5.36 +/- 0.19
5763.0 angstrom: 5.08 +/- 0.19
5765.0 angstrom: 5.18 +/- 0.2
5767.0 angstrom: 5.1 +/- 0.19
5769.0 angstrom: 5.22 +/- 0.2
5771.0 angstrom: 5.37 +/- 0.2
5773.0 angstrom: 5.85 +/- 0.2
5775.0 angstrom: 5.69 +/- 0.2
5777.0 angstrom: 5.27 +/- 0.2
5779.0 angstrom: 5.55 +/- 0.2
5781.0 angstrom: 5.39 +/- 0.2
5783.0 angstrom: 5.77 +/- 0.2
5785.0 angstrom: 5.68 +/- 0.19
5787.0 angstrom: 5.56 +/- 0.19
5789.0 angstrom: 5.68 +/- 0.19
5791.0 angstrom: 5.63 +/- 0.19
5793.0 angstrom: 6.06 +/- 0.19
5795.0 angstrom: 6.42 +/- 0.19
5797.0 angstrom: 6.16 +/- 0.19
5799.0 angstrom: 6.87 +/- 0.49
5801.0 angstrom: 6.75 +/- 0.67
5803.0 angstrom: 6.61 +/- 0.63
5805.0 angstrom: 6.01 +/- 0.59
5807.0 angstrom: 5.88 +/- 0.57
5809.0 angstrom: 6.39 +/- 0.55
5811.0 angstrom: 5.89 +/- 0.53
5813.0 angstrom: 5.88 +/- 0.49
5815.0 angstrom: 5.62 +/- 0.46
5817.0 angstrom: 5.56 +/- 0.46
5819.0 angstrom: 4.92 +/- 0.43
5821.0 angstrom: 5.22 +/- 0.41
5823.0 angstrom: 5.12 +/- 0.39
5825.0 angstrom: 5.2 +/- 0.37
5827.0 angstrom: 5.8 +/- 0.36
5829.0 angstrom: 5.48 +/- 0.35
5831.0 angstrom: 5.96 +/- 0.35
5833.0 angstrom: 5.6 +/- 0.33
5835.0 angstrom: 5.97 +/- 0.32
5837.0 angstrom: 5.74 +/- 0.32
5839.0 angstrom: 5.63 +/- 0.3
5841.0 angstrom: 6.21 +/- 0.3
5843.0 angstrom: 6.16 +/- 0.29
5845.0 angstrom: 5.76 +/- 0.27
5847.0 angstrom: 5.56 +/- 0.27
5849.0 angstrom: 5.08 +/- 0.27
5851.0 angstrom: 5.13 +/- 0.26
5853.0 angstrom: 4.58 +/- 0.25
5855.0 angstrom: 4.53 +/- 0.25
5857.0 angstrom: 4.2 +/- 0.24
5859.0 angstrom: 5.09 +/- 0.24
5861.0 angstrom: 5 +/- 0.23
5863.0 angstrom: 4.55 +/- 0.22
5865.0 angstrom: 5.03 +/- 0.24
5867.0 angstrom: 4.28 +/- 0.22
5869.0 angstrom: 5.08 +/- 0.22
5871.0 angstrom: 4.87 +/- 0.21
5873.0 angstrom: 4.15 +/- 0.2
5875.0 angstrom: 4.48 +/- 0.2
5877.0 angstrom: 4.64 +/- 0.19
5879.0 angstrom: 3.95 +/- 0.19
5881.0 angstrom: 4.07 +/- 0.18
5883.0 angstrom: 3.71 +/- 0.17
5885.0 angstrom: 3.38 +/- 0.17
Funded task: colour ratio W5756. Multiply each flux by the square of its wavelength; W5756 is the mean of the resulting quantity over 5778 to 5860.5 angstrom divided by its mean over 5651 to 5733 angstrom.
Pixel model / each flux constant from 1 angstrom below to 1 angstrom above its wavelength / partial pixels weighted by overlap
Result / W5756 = 1.2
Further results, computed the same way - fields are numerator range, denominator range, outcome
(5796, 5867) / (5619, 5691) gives 1.26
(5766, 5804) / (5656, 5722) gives 1.22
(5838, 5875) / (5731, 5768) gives 0.94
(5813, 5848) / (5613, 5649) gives 1.36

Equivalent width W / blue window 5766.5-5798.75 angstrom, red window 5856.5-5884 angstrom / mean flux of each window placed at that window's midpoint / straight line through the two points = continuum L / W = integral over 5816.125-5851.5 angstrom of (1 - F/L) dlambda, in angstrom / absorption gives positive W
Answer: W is -4.06 angstrom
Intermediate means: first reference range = 5.69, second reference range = 4.51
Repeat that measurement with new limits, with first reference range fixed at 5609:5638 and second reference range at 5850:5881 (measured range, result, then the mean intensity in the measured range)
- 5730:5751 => -4.6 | 5.52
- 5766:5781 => -2.9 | 5.43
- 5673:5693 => -2.0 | 4.94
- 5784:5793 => -2.2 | 5.68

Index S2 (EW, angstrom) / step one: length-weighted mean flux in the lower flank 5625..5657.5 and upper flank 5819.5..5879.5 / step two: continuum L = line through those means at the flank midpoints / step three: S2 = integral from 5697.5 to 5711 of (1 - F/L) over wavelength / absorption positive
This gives -0.9 angstrom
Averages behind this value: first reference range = 4.54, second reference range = 5.14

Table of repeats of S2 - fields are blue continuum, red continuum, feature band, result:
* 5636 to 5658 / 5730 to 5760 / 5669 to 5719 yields 1.3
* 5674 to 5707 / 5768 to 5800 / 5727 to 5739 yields -0.2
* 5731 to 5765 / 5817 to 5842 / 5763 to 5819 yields -2.2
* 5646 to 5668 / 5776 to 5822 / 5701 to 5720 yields 0.3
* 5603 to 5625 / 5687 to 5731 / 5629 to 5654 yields 0.7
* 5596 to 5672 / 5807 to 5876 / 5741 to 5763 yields -3.3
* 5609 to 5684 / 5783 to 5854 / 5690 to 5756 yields -2.4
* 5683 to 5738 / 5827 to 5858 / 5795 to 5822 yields -3.1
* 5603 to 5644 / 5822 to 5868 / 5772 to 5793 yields -2.4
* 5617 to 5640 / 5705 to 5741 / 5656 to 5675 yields 0.0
